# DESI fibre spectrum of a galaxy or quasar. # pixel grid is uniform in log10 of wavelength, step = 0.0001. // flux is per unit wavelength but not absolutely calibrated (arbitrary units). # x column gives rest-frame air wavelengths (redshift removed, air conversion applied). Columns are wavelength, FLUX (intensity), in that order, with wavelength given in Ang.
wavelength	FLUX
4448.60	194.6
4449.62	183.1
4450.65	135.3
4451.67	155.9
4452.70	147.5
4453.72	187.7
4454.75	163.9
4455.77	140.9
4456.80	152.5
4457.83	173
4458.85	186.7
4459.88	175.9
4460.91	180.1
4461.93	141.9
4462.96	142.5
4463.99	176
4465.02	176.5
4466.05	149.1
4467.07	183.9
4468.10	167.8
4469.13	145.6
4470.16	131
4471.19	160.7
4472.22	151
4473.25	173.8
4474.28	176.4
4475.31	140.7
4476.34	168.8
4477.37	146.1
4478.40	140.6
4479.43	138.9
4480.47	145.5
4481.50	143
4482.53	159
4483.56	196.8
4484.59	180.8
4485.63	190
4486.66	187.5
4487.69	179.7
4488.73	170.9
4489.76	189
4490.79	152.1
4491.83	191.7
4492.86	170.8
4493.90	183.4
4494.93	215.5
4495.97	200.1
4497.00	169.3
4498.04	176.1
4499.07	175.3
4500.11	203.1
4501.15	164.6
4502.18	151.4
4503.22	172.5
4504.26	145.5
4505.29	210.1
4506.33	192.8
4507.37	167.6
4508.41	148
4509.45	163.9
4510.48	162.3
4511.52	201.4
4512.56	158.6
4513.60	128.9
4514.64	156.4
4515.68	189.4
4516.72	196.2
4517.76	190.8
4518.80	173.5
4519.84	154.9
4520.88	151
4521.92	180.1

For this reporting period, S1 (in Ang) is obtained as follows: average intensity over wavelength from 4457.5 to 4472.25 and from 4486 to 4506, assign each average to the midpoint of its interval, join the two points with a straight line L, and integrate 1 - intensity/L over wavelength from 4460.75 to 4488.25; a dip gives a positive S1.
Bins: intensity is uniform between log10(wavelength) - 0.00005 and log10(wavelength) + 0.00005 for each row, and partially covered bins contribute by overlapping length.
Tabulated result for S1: 1.1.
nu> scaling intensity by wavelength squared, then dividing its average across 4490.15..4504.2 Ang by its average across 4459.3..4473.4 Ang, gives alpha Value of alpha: 1.1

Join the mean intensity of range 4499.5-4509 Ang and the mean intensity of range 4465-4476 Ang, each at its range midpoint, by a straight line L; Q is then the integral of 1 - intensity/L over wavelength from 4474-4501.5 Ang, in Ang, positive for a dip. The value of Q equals -1.0 Ang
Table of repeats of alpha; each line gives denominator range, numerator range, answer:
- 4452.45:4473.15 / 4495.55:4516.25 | 1.08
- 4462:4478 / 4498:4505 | 1.09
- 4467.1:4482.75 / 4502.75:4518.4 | 1.14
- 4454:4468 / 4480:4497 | 1.09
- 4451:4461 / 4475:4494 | 1.02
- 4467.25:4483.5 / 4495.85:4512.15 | 1.14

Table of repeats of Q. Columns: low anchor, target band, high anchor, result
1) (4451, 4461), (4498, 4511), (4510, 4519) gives 0.0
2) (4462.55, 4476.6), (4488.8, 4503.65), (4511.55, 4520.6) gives -1.2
